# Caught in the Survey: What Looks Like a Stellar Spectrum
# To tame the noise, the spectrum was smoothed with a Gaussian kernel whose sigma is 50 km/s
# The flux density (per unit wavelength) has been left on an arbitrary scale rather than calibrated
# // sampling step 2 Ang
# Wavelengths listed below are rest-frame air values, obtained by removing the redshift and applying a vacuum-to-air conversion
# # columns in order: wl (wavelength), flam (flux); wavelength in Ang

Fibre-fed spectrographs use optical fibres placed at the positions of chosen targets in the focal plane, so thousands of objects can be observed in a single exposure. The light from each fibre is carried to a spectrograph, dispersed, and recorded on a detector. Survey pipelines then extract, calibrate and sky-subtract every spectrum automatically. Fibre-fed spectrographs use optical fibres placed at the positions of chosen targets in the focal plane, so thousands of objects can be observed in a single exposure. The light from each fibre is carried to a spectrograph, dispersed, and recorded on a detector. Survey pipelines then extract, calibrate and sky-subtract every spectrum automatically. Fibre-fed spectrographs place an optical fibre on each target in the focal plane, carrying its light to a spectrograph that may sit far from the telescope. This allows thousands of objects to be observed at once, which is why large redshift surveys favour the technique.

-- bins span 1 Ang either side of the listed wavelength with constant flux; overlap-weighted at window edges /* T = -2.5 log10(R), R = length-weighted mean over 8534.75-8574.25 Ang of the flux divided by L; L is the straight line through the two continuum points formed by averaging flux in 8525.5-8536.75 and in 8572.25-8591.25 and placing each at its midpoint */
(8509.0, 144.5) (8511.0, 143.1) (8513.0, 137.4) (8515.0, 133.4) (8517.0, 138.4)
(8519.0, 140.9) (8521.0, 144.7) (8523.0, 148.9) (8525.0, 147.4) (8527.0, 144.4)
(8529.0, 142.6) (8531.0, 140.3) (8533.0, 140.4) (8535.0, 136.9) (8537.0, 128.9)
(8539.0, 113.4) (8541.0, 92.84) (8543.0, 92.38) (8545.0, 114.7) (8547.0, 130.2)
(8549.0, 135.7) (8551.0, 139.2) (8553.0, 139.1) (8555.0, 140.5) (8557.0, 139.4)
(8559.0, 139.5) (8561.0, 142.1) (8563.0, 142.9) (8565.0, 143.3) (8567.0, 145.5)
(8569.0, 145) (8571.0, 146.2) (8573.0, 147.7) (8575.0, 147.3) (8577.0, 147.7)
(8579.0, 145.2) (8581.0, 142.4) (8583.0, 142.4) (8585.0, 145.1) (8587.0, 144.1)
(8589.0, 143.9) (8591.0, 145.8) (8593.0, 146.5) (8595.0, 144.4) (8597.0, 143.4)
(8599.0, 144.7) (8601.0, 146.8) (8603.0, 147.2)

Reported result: 0.08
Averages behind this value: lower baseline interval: 140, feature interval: 133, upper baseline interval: 145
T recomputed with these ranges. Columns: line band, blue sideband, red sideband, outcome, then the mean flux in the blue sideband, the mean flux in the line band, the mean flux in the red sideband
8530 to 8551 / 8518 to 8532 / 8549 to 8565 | 0.16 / 144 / 123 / 140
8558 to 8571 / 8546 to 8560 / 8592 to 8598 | -0.03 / 138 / 143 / 145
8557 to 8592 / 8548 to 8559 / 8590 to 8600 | -0.02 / 139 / 144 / 145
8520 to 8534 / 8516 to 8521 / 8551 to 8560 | -0.03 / 141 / 144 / 140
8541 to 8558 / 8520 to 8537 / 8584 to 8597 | 0.13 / 142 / 127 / 145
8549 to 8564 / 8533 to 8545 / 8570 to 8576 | -0.07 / 115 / 140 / 147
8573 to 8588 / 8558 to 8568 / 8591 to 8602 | -0.01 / 143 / 145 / 145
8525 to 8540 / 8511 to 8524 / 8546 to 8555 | 0.02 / 141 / 136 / 137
